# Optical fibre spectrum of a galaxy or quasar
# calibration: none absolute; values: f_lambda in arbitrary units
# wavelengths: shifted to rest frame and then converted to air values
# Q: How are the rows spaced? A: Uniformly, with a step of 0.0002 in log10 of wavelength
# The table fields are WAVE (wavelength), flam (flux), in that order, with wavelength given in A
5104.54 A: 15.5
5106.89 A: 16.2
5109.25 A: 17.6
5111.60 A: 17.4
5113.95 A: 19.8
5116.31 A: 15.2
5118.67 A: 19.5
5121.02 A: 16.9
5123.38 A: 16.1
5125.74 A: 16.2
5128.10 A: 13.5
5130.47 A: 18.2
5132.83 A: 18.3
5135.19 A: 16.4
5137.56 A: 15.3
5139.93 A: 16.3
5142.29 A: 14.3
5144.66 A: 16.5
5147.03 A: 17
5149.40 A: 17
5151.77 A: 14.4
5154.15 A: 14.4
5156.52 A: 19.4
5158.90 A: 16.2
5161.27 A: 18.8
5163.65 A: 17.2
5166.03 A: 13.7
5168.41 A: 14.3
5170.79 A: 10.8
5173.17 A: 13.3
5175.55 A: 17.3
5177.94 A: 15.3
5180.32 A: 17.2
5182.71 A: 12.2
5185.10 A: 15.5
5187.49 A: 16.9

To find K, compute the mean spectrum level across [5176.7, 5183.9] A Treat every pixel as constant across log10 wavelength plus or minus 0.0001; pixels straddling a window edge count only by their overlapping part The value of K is 14.9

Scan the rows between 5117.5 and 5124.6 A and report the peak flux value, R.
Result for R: 19.5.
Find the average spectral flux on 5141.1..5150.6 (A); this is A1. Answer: 16.2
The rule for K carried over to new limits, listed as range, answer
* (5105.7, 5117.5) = 17.2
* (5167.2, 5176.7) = 13.9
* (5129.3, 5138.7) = 17.1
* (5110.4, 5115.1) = 18.6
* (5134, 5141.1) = 16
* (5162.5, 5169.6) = 15.1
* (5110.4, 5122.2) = 17.8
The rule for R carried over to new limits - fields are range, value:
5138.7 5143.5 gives 16.3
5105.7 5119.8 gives 19.8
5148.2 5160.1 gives 19.4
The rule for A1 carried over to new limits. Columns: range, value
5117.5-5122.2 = 18.2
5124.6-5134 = 16.5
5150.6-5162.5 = 16.6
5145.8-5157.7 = 16.4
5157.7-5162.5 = 17.5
